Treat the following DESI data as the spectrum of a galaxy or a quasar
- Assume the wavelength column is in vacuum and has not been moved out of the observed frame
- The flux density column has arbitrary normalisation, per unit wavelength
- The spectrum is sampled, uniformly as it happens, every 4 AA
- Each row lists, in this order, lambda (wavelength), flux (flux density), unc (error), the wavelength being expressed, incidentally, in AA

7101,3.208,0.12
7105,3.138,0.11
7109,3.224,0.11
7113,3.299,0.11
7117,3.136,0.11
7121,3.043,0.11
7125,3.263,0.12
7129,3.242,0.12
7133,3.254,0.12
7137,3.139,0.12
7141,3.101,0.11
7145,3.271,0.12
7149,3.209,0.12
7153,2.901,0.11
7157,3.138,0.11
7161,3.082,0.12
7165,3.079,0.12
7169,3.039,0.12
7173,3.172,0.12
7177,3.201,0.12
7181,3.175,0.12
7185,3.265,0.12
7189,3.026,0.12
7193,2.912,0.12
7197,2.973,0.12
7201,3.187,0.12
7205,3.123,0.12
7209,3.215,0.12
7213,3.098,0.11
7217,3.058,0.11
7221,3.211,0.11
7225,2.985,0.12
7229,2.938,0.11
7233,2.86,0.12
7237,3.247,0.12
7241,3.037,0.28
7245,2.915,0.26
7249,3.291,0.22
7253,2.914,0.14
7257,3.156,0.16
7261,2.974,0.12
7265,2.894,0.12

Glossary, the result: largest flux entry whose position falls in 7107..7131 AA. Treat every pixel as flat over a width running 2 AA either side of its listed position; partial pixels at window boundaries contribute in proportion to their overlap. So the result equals 3.299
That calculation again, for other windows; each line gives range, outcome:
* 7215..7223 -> 3.211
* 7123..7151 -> 3.271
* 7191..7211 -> 3.215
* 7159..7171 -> 3.082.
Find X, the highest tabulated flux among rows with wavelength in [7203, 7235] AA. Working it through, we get 3.215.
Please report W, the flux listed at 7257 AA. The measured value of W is 3.156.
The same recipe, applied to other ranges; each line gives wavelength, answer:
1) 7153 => 2.901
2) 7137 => 3.139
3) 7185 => 3.265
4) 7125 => 3.263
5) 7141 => 3.101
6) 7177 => 3.201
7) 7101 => 3.208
